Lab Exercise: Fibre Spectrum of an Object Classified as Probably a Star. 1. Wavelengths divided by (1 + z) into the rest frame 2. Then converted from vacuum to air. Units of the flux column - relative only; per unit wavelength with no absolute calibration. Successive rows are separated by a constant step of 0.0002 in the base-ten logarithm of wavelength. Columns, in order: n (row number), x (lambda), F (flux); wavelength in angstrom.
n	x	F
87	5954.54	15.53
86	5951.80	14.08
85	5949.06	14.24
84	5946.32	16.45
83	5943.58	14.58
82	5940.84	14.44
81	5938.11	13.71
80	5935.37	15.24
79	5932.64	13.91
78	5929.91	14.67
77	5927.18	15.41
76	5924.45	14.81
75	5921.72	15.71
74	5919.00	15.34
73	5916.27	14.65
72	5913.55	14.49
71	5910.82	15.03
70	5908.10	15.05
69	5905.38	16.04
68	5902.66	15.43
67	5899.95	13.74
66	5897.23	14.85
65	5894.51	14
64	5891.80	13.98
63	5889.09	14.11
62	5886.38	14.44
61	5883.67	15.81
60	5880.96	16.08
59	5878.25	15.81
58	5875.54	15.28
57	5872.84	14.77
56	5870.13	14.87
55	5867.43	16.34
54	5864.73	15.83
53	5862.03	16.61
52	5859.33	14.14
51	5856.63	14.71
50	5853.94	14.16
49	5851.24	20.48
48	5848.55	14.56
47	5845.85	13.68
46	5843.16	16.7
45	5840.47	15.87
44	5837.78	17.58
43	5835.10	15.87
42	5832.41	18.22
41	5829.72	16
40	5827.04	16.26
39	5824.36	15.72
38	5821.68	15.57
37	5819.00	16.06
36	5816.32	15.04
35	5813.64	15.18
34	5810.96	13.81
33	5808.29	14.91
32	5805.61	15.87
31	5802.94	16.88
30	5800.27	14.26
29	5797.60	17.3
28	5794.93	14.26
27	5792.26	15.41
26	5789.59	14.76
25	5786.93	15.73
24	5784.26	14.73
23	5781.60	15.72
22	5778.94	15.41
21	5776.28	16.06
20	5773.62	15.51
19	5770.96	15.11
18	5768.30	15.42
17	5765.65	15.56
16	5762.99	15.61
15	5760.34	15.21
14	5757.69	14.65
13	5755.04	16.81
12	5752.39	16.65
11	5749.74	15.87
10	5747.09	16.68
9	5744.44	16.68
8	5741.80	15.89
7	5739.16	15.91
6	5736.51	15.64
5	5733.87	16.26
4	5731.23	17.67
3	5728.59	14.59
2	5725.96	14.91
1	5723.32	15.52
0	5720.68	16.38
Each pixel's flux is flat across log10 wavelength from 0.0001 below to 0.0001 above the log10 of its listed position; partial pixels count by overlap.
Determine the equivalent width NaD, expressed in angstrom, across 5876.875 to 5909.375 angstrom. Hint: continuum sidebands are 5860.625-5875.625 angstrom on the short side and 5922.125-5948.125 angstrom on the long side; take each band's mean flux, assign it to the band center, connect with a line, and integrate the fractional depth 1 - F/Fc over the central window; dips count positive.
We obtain 0.8 angstrom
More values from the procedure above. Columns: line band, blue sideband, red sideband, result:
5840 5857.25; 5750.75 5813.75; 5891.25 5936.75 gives -0.7 angstrom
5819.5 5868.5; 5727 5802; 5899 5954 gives -2.3 angstrom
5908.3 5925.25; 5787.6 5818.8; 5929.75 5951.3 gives -0.3 angstrom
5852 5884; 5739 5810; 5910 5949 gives -0.6 angstrom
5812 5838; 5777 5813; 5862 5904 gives -1.4 angstrom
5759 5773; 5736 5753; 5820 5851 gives 0.7 angstrom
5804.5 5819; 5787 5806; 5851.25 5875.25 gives 0.4 angstrom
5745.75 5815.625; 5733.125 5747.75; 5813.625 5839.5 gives 2.9 angstrom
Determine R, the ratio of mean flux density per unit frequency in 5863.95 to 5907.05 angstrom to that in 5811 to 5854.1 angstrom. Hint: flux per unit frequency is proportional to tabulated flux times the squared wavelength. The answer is 1.0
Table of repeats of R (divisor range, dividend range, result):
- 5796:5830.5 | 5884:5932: 0.98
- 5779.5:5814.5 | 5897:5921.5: 1.02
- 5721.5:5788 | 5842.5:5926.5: 1.01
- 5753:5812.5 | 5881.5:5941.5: 1.00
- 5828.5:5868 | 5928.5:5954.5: 0.94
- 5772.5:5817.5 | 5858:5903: 1.01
